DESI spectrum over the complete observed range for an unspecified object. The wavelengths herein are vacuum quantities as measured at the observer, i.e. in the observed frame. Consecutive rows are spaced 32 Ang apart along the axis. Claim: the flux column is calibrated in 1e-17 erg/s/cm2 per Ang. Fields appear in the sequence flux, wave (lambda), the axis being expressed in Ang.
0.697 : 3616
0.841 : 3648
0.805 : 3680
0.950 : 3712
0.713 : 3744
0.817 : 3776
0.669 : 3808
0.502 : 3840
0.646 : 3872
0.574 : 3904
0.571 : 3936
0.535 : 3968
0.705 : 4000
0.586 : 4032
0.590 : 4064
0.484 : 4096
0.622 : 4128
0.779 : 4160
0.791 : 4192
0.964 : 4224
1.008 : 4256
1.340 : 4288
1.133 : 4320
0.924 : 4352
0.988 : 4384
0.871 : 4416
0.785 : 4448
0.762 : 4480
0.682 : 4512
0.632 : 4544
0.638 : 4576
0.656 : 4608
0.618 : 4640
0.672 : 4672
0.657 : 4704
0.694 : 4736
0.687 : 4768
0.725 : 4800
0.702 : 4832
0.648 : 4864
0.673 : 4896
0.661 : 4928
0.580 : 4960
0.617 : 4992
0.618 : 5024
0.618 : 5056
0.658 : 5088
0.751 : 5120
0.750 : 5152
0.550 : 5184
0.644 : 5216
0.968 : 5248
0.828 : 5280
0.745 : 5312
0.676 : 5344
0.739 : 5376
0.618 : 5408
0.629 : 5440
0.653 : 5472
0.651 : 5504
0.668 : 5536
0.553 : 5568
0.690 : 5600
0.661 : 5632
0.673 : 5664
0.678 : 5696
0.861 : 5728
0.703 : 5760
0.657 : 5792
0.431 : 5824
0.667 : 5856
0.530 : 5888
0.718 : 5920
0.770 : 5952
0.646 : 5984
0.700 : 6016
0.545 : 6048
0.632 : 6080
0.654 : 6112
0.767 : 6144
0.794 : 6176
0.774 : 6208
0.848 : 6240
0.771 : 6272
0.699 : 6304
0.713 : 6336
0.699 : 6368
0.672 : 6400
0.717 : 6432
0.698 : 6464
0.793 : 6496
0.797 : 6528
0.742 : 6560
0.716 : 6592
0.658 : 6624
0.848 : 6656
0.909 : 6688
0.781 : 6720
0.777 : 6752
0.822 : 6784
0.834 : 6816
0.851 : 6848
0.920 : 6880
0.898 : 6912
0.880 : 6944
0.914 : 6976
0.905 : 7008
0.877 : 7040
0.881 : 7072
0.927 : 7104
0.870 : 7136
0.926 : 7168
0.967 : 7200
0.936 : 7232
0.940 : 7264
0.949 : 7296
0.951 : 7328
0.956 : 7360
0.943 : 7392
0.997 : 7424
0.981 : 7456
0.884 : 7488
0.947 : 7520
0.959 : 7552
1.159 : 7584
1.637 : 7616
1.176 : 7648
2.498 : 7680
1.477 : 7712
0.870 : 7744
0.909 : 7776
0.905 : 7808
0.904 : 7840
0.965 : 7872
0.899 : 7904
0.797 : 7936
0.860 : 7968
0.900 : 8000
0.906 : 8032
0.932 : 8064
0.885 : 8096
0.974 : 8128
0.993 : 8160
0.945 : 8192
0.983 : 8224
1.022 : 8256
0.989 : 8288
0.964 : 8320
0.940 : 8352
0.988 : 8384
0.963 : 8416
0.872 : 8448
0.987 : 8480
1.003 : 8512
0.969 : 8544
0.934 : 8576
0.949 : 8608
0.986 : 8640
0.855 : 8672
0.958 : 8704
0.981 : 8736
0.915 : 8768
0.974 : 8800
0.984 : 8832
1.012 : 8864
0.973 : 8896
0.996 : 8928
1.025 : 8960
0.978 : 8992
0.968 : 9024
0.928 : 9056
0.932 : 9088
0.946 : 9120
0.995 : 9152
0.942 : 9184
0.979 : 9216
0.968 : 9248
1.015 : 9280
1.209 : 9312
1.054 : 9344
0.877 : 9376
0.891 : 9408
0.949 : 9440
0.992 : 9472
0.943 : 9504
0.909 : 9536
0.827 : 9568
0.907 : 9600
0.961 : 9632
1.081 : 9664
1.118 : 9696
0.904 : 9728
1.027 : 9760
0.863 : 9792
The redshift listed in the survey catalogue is 0.536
